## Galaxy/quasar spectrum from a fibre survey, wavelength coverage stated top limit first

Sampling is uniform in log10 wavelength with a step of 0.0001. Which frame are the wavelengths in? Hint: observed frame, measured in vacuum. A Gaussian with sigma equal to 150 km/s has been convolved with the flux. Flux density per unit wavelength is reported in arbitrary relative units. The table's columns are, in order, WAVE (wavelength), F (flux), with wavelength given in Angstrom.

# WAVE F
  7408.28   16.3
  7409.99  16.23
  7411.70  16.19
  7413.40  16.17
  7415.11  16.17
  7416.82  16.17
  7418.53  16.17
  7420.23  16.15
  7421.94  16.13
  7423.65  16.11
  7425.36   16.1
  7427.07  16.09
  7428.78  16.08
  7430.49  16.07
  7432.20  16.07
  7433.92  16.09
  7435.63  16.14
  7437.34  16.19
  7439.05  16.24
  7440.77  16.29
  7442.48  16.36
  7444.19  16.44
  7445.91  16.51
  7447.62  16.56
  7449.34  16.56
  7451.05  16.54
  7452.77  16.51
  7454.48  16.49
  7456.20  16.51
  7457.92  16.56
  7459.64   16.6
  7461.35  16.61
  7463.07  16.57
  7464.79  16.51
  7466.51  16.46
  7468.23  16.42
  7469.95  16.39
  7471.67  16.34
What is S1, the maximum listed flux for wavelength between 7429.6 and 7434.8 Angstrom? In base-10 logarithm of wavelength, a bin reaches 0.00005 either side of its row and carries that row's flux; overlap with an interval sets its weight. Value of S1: 16.09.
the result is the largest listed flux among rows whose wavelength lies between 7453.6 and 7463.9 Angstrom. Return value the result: 16.61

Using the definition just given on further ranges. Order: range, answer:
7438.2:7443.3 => 16.36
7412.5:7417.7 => 16.17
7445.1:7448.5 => 16.56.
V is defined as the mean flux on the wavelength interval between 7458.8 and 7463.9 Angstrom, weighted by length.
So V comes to 16.6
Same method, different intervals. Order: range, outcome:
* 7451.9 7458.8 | 16.5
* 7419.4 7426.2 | 16.1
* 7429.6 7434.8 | 16.1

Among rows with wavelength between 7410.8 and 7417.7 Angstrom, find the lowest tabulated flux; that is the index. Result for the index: 16.17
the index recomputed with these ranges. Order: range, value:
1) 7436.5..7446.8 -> 16.19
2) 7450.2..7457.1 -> 16.49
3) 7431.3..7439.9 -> 16.07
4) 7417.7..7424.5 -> 16.11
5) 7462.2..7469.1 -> 16.42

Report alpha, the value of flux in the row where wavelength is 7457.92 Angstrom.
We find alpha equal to 16.56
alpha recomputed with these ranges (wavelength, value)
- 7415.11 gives 16.17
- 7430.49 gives 16.07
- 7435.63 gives 16.14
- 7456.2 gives 16.51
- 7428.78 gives 16.08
